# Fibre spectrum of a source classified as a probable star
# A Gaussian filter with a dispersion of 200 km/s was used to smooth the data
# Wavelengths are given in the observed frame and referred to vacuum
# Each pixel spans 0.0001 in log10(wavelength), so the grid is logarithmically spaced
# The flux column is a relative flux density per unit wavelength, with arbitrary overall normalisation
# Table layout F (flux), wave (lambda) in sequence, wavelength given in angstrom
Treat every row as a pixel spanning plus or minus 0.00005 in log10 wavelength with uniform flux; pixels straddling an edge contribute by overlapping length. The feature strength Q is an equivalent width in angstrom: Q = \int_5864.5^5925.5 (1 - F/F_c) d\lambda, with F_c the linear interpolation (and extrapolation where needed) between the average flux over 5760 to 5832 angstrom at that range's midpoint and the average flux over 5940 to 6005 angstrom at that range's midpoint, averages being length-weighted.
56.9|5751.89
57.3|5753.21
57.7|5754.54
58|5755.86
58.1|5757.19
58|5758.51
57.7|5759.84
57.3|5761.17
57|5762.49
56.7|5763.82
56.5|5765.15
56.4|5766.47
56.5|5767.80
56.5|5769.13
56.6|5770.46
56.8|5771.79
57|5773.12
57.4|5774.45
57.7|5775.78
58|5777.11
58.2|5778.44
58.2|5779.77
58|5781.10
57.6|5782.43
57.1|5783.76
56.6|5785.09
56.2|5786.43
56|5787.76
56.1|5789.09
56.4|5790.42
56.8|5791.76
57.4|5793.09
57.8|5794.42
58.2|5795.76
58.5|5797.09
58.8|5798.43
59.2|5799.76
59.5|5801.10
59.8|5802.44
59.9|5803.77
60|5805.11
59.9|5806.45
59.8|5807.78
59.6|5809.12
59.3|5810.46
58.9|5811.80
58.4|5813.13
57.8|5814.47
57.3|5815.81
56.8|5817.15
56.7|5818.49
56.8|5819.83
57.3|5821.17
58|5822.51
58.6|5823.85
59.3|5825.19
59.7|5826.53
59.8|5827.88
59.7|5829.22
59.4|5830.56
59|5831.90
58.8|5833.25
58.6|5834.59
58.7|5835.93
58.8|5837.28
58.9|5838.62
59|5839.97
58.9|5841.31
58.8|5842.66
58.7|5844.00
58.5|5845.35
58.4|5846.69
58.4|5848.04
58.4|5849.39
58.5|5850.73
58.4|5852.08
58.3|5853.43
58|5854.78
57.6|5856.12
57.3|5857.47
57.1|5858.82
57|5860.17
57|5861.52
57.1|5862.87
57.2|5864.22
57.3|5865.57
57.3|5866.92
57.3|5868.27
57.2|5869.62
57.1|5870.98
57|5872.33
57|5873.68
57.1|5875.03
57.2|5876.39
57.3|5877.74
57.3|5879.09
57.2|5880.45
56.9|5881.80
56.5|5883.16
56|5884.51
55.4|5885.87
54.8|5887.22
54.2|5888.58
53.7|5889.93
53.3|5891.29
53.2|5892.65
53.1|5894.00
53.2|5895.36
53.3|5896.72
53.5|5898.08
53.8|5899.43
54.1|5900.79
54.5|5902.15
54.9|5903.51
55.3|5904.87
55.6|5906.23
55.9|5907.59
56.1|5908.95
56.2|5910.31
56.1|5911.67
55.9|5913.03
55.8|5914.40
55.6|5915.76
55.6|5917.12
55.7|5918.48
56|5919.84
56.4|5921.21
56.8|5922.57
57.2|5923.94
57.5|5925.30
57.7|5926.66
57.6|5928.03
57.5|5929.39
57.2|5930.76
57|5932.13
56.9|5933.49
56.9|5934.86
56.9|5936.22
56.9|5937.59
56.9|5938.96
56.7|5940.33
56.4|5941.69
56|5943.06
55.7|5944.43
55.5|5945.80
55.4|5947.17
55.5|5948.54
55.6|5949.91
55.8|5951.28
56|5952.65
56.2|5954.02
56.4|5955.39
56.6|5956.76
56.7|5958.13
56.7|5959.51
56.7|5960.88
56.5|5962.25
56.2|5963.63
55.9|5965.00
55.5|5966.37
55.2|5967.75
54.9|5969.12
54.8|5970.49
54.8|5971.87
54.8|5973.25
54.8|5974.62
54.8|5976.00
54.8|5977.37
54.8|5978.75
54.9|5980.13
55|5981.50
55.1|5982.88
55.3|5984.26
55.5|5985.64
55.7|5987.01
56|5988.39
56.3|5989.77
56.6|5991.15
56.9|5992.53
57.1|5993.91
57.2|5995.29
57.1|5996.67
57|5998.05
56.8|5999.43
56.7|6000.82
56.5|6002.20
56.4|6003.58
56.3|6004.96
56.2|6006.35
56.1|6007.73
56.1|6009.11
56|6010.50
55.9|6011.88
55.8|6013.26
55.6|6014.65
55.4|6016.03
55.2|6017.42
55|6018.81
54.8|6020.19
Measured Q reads 1.1 angstrom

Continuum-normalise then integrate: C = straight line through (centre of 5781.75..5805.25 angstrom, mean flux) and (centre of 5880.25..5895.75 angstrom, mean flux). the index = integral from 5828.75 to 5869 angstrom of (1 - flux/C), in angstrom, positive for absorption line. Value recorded -1.6 angstrom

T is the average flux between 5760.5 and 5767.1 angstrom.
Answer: 56.8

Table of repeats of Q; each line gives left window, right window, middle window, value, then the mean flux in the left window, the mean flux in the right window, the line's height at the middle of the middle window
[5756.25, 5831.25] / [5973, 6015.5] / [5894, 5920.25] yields 0.8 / 57.9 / 56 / 56.8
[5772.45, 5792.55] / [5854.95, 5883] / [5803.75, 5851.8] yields -1.3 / 57.2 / 57.2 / 57.2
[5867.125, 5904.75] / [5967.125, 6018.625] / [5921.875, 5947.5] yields -0.6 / 55.4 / 55.8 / 55.6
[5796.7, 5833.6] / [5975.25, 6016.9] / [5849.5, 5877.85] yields 0.3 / 58.8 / 56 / 58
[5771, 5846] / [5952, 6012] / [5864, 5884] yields 0.1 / 58.3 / 56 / 57.4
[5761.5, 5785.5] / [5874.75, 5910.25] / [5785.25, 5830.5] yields -1.4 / 57.2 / 55.1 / 56.6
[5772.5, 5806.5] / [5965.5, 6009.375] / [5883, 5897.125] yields 0.7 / 57.9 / 55.8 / 56.8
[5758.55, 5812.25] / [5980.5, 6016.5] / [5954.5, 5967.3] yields 0.0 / 57.8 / 56.2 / 56.5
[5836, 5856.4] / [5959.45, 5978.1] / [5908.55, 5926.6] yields 0.1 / 58.5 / 55.4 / 56.7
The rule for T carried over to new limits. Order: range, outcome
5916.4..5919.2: 55.8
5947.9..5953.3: 55.7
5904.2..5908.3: 55.6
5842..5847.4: 58.6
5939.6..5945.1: 56.2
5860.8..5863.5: 57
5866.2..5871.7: 57.2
